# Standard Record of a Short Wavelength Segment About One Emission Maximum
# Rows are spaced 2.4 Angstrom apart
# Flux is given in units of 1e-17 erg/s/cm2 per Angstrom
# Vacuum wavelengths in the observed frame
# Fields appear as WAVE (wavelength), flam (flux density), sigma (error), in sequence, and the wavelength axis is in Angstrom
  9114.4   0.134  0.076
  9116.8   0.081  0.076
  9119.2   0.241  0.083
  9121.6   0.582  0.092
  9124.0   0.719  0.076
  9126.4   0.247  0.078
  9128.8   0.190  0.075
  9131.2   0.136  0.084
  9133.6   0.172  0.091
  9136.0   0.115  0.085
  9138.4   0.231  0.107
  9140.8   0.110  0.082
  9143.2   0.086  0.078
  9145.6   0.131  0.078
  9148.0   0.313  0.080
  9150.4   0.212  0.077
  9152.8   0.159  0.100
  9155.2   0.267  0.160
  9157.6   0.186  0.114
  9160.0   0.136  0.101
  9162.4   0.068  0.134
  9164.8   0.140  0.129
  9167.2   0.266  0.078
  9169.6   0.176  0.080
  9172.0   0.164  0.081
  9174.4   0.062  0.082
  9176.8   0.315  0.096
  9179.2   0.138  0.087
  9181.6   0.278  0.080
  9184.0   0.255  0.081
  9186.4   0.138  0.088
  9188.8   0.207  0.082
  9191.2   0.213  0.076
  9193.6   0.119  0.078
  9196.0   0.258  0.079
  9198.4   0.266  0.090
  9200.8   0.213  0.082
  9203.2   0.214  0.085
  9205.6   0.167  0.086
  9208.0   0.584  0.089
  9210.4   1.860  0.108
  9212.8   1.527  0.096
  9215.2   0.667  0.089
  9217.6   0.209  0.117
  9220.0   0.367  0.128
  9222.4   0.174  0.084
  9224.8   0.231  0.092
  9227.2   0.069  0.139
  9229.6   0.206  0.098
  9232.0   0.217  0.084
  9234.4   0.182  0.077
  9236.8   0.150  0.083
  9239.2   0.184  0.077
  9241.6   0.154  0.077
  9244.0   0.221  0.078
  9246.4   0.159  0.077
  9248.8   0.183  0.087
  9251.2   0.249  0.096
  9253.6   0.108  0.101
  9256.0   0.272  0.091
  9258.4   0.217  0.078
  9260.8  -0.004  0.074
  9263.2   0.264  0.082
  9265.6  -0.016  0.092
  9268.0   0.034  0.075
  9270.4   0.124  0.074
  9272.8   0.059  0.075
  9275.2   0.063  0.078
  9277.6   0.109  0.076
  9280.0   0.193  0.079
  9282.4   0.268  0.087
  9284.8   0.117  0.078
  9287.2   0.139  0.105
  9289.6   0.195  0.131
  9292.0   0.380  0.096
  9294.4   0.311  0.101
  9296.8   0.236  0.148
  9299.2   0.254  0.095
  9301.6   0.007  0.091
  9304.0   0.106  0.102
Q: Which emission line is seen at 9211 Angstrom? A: [O III]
